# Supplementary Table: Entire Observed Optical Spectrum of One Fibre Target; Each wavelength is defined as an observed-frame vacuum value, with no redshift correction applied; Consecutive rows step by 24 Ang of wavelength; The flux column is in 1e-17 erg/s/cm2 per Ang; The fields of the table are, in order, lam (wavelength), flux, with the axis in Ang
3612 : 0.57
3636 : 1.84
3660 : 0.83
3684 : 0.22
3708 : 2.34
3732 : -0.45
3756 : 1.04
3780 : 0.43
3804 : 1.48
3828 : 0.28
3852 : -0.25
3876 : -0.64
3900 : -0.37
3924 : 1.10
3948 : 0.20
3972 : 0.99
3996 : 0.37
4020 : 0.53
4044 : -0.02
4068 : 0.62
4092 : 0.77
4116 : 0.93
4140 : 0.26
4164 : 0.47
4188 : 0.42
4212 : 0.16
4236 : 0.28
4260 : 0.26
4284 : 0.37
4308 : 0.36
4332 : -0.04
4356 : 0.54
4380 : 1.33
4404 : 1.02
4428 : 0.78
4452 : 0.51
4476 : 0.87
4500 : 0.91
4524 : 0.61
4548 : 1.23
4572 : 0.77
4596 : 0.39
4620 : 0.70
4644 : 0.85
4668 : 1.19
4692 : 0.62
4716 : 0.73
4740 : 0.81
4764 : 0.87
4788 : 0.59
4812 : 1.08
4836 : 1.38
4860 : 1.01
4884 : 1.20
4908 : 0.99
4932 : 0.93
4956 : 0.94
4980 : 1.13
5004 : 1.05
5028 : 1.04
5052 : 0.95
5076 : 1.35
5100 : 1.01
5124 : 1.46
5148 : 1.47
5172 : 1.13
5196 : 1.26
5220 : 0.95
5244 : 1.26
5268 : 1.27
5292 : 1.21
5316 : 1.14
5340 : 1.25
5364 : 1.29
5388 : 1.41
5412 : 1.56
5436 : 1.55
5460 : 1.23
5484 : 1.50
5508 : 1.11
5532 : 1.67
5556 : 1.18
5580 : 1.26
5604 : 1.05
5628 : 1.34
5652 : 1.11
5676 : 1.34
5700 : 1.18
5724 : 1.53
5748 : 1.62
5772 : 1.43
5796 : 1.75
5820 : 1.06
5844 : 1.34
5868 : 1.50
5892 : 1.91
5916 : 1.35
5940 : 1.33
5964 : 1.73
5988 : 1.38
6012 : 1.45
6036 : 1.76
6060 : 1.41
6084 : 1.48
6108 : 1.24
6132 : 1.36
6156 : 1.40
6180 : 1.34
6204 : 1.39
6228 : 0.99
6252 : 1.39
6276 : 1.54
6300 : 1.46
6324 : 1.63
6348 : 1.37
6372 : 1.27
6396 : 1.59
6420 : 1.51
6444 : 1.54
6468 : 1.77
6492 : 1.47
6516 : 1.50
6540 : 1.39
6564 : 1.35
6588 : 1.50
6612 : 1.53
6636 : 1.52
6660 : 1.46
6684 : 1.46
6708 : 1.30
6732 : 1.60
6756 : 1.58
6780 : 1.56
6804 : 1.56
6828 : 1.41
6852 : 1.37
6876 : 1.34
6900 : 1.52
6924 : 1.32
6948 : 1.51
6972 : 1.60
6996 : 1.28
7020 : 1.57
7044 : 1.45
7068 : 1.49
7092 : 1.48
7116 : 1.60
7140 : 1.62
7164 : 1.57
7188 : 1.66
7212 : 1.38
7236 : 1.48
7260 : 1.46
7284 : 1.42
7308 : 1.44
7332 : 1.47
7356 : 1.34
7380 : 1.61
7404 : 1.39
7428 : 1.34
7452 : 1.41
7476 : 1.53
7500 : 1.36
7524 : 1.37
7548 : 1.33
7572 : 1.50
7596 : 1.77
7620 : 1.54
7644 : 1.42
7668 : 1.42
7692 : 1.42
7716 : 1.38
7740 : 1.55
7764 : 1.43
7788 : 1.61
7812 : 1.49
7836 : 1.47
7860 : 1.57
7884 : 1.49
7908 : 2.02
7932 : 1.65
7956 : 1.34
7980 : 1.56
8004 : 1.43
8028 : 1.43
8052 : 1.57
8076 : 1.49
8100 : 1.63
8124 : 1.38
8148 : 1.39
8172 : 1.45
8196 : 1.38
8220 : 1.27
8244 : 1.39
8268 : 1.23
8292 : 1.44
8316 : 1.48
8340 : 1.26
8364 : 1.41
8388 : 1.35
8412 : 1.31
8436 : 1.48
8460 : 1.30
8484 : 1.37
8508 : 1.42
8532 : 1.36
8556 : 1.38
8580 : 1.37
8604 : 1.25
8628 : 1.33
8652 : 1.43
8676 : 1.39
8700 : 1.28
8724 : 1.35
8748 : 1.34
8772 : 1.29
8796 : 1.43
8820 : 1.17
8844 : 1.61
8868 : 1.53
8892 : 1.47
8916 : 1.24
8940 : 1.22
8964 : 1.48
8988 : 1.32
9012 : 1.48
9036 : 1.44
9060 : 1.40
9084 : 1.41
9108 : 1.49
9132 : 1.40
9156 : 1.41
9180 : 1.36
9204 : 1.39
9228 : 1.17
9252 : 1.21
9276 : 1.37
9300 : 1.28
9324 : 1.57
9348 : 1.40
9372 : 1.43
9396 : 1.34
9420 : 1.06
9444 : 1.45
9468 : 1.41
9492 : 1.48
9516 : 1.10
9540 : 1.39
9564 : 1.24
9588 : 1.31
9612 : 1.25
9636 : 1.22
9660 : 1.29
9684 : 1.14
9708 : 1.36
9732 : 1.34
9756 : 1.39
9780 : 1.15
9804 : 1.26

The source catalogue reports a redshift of 0.20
